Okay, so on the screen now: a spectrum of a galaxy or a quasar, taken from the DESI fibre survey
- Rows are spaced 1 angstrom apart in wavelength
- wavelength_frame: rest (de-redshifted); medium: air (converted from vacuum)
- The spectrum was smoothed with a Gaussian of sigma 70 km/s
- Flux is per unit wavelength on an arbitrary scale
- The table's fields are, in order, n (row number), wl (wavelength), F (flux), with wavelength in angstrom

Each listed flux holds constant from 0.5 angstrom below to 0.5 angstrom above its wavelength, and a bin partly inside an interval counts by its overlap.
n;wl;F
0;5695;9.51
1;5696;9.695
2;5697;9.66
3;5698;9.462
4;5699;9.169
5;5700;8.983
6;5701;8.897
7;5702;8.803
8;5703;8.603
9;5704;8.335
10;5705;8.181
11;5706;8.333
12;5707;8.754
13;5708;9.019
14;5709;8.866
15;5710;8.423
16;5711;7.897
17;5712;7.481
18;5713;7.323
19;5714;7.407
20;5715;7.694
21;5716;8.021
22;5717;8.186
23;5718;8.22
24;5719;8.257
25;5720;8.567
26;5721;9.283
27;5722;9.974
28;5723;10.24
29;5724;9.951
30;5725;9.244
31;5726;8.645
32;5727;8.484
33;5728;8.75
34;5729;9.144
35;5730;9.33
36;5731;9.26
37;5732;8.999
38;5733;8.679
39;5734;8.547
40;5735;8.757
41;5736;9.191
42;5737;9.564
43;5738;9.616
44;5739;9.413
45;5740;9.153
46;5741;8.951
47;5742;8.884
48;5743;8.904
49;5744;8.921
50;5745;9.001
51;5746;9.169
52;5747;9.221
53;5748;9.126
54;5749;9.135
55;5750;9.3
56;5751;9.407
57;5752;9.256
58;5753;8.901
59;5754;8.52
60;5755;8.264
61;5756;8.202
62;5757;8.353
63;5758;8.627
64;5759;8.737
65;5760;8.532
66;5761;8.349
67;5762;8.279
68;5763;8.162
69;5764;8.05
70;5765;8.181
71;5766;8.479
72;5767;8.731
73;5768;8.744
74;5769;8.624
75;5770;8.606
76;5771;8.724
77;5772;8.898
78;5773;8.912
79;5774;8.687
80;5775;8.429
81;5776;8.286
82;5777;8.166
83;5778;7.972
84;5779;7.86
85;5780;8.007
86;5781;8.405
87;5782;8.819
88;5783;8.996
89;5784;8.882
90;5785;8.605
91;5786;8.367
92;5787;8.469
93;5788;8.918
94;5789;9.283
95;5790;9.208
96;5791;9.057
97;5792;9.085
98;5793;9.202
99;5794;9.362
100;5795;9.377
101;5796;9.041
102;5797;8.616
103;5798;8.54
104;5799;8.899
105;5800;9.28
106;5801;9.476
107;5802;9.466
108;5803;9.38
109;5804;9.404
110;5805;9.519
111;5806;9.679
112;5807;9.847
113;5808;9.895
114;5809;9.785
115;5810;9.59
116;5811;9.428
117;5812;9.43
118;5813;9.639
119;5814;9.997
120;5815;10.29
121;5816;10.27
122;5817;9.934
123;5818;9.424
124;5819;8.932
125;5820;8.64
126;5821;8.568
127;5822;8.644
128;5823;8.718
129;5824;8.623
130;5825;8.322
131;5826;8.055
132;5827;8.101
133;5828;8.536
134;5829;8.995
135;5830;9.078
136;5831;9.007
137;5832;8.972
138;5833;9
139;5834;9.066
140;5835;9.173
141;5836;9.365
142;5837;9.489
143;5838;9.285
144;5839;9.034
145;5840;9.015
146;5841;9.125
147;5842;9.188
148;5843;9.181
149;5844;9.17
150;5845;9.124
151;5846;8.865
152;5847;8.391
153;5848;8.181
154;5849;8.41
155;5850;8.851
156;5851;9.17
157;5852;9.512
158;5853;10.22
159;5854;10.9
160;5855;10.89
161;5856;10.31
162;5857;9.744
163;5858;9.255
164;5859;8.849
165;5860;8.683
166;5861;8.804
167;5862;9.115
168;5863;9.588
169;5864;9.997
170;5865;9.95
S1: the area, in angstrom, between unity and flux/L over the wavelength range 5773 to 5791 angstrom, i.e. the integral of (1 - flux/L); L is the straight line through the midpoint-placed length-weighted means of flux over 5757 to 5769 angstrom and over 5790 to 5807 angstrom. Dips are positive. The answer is 0.6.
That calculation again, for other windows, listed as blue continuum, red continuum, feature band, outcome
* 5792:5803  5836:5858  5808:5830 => 0.16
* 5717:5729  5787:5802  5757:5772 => 0.93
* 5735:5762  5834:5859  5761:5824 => 0.99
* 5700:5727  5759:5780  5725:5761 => -1.87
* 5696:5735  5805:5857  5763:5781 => 1.12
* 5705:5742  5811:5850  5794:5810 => -0.70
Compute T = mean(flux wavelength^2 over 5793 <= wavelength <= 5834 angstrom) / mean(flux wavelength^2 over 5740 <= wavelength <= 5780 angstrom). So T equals 1.1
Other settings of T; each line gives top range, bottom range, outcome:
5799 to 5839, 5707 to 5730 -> 1.11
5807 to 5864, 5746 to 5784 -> 1.10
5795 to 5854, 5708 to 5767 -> 1.08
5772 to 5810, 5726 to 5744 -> 1.01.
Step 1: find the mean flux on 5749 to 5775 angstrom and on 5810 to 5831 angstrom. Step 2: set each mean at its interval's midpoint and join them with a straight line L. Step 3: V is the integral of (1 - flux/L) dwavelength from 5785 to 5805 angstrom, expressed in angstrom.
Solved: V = -0.4 angstrom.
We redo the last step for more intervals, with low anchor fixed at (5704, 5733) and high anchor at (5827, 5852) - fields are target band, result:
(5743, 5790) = 0.64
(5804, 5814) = -0.85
